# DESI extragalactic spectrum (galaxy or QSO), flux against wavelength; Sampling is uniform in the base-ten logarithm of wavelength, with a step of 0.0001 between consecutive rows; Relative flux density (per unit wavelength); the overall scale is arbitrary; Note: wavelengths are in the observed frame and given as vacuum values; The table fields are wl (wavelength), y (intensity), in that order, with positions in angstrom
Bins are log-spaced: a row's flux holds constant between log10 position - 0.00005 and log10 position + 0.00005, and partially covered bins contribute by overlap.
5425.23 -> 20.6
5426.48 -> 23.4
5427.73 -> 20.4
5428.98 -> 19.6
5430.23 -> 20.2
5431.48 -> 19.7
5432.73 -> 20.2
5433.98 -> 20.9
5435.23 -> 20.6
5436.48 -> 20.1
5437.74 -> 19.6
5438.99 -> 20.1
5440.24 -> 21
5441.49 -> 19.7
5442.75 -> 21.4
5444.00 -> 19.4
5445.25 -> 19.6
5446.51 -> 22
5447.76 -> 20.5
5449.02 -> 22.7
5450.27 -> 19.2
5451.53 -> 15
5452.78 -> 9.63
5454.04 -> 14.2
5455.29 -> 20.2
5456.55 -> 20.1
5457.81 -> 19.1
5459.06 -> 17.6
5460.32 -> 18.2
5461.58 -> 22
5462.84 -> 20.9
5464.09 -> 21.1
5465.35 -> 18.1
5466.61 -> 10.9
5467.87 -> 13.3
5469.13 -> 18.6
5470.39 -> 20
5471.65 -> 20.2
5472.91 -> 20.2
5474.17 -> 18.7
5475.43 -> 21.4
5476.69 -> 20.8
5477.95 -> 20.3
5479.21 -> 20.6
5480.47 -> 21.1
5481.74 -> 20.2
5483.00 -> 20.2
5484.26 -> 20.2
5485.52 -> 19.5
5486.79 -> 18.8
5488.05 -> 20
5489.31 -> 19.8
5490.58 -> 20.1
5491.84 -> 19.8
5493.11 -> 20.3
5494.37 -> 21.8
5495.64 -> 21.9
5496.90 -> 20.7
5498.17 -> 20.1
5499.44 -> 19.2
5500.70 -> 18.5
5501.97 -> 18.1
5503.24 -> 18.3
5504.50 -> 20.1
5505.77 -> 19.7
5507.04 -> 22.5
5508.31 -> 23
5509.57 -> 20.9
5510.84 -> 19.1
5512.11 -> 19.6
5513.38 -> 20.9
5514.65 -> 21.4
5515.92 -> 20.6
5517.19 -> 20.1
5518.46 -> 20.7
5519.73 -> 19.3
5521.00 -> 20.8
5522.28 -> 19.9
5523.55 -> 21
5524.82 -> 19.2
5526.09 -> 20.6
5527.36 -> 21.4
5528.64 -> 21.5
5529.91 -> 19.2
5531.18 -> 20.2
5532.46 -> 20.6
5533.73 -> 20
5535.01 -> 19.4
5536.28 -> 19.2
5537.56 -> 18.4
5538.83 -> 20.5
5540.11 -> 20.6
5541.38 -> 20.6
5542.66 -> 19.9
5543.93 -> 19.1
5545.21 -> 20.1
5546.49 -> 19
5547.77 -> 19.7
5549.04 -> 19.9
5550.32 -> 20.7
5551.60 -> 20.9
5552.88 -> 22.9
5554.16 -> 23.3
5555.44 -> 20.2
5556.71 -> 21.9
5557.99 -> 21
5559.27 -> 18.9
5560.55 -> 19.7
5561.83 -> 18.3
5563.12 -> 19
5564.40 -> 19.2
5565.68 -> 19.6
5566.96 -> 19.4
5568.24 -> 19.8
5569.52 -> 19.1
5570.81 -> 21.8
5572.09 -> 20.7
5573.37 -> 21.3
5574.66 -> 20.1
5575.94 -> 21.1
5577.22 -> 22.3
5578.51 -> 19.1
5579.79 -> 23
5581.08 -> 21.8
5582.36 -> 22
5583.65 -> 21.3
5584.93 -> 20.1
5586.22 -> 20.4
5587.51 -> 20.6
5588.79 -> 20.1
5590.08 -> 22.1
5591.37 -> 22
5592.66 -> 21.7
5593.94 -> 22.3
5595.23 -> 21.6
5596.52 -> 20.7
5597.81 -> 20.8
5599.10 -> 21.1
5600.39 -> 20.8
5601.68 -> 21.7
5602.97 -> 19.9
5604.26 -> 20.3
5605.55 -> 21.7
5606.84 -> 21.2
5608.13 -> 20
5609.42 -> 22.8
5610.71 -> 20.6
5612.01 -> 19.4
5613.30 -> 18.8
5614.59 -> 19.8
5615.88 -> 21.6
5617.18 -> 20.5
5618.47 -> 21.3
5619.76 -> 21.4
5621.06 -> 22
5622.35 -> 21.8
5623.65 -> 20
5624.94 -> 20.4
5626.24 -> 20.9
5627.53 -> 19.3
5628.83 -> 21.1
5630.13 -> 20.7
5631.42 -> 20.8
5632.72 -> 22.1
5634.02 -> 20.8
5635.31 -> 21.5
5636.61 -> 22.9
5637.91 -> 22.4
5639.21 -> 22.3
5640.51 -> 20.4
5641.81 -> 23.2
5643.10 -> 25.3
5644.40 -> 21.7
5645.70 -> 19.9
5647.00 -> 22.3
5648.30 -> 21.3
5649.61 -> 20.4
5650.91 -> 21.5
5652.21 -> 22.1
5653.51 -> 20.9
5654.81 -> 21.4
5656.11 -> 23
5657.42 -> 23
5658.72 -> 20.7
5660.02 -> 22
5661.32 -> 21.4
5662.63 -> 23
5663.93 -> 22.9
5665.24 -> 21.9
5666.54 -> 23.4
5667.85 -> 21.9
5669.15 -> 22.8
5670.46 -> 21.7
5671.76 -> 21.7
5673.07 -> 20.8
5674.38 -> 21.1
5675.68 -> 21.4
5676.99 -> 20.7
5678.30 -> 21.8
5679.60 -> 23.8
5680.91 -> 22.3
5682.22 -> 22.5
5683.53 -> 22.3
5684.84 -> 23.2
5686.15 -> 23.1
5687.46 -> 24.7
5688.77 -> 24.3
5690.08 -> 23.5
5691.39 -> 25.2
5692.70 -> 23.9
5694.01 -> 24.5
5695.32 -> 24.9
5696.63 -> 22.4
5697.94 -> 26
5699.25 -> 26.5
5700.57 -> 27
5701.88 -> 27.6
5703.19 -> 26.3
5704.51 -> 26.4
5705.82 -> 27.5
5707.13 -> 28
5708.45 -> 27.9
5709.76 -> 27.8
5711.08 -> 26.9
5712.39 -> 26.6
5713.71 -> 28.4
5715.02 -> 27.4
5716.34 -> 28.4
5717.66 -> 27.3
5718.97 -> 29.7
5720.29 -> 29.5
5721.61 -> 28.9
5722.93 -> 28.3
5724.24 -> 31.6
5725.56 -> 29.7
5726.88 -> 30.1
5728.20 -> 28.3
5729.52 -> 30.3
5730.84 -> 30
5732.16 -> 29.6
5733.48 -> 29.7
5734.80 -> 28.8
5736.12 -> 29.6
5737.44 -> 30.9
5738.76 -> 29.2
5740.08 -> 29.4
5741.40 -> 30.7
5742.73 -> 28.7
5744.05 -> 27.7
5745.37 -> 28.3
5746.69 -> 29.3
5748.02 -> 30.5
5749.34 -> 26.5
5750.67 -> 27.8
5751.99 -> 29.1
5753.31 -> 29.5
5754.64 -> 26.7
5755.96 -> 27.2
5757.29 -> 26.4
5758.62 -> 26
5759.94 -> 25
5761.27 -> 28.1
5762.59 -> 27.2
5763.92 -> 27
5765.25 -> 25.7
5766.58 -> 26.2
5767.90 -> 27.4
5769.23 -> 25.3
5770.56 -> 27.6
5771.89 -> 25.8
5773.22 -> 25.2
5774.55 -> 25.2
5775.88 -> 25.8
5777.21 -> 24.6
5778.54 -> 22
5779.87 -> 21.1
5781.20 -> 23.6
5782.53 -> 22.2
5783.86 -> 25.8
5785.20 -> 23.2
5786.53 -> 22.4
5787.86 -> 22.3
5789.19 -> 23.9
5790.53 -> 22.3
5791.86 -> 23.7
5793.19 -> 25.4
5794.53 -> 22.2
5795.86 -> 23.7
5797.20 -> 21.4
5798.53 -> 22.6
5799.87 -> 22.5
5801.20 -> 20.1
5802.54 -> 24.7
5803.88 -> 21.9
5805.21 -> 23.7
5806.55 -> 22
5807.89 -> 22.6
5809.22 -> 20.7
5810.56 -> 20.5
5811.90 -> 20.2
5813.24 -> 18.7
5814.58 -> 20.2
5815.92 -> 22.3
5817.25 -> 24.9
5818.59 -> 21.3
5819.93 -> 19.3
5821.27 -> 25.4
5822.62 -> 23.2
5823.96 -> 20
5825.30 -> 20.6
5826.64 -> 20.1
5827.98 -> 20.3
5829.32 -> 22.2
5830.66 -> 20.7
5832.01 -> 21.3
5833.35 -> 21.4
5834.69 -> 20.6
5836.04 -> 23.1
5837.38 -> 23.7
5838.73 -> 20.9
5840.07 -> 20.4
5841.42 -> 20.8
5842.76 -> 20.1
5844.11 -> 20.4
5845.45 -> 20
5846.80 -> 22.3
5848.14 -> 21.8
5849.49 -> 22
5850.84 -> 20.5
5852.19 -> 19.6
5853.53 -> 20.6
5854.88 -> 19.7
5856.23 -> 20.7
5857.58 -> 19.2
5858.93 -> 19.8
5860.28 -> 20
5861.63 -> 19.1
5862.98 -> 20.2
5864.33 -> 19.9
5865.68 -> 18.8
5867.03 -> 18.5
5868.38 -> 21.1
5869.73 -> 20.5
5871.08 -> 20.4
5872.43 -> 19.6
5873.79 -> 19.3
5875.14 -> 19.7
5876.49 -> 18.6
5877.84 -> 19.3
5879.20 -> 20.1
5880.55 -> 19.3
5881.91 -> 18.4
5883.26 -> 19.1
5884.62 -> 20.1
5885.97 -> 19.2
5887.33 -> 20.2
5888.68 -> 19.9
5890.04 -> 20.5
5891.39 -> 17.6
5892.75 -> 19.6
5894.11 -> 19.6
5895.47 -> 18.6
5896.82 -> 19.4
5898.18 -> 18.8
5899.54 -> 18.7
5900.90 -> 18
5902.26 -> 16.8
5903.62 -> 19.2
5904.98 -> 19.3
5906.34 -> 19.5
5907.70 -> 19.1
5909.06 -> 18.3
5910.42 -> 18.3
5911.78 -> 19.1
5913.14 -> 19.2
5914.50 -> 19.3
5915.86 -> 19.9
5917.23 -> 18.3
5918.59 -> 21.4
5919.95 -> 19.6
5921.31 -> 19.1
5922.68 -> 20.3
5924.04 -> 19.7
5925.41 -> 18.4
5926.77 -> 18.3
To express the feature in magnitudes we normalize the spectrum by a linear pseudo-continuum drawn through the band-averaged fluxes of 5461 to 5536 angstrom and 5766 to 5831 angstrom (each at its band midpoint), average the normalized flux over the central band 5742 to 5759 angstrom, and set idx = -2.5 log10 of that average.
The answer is -0.24 mag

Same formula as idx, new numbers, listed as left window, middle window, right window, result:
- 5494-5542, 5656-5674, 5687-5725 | 0.15 mag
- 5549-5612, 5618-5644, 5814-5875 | -0.04 mag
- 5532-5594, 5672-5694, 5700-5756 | 0.16 mag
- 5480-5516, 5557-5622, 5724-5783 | 0.10 mag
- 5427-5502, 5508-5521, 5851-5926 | -0.06 mag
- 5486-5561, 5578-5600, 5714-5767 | 0.08 mag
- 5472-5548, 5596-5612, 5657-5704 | 0.05 mag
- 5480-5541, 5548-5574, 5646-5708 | 0.04 mag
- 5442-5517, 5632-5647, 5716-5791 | 0.09 mag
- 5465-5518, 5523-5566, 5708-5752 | 0.08 mag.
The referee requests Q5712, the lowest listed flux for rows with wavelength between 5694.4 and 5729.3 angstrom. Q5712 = 22.4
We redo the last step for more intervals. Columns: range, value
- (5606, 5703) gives 18.8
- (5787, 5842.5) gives 18.7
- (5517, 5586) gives 18.3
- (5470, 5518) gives 18.1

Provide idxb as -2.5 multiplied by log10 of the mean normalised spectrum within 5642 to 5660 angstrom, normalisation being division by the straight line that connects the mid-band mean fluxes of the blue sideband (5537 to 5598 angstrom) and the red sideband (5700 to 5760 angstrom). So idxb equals 0.129 mag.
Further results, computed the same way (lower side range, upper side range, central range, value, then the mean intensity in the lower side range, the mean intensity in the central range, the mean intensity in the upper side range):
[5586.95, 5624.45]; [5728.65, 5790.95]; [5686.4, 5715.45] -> -0.06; 21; 26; 26.8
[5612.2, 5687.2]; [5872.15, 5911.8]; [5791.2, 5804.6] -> -0.14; 21.7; 22.8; 19.1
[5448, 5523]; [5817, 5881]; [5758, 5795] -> -0.21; 19.5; 24.7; 20.6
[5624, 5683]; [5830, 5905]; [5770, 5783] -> -0.17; 21.8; 24.3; 19.9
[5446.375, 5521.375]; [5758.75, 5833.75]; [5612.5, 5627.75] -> 0.02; 19.5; 20.7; 23.1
